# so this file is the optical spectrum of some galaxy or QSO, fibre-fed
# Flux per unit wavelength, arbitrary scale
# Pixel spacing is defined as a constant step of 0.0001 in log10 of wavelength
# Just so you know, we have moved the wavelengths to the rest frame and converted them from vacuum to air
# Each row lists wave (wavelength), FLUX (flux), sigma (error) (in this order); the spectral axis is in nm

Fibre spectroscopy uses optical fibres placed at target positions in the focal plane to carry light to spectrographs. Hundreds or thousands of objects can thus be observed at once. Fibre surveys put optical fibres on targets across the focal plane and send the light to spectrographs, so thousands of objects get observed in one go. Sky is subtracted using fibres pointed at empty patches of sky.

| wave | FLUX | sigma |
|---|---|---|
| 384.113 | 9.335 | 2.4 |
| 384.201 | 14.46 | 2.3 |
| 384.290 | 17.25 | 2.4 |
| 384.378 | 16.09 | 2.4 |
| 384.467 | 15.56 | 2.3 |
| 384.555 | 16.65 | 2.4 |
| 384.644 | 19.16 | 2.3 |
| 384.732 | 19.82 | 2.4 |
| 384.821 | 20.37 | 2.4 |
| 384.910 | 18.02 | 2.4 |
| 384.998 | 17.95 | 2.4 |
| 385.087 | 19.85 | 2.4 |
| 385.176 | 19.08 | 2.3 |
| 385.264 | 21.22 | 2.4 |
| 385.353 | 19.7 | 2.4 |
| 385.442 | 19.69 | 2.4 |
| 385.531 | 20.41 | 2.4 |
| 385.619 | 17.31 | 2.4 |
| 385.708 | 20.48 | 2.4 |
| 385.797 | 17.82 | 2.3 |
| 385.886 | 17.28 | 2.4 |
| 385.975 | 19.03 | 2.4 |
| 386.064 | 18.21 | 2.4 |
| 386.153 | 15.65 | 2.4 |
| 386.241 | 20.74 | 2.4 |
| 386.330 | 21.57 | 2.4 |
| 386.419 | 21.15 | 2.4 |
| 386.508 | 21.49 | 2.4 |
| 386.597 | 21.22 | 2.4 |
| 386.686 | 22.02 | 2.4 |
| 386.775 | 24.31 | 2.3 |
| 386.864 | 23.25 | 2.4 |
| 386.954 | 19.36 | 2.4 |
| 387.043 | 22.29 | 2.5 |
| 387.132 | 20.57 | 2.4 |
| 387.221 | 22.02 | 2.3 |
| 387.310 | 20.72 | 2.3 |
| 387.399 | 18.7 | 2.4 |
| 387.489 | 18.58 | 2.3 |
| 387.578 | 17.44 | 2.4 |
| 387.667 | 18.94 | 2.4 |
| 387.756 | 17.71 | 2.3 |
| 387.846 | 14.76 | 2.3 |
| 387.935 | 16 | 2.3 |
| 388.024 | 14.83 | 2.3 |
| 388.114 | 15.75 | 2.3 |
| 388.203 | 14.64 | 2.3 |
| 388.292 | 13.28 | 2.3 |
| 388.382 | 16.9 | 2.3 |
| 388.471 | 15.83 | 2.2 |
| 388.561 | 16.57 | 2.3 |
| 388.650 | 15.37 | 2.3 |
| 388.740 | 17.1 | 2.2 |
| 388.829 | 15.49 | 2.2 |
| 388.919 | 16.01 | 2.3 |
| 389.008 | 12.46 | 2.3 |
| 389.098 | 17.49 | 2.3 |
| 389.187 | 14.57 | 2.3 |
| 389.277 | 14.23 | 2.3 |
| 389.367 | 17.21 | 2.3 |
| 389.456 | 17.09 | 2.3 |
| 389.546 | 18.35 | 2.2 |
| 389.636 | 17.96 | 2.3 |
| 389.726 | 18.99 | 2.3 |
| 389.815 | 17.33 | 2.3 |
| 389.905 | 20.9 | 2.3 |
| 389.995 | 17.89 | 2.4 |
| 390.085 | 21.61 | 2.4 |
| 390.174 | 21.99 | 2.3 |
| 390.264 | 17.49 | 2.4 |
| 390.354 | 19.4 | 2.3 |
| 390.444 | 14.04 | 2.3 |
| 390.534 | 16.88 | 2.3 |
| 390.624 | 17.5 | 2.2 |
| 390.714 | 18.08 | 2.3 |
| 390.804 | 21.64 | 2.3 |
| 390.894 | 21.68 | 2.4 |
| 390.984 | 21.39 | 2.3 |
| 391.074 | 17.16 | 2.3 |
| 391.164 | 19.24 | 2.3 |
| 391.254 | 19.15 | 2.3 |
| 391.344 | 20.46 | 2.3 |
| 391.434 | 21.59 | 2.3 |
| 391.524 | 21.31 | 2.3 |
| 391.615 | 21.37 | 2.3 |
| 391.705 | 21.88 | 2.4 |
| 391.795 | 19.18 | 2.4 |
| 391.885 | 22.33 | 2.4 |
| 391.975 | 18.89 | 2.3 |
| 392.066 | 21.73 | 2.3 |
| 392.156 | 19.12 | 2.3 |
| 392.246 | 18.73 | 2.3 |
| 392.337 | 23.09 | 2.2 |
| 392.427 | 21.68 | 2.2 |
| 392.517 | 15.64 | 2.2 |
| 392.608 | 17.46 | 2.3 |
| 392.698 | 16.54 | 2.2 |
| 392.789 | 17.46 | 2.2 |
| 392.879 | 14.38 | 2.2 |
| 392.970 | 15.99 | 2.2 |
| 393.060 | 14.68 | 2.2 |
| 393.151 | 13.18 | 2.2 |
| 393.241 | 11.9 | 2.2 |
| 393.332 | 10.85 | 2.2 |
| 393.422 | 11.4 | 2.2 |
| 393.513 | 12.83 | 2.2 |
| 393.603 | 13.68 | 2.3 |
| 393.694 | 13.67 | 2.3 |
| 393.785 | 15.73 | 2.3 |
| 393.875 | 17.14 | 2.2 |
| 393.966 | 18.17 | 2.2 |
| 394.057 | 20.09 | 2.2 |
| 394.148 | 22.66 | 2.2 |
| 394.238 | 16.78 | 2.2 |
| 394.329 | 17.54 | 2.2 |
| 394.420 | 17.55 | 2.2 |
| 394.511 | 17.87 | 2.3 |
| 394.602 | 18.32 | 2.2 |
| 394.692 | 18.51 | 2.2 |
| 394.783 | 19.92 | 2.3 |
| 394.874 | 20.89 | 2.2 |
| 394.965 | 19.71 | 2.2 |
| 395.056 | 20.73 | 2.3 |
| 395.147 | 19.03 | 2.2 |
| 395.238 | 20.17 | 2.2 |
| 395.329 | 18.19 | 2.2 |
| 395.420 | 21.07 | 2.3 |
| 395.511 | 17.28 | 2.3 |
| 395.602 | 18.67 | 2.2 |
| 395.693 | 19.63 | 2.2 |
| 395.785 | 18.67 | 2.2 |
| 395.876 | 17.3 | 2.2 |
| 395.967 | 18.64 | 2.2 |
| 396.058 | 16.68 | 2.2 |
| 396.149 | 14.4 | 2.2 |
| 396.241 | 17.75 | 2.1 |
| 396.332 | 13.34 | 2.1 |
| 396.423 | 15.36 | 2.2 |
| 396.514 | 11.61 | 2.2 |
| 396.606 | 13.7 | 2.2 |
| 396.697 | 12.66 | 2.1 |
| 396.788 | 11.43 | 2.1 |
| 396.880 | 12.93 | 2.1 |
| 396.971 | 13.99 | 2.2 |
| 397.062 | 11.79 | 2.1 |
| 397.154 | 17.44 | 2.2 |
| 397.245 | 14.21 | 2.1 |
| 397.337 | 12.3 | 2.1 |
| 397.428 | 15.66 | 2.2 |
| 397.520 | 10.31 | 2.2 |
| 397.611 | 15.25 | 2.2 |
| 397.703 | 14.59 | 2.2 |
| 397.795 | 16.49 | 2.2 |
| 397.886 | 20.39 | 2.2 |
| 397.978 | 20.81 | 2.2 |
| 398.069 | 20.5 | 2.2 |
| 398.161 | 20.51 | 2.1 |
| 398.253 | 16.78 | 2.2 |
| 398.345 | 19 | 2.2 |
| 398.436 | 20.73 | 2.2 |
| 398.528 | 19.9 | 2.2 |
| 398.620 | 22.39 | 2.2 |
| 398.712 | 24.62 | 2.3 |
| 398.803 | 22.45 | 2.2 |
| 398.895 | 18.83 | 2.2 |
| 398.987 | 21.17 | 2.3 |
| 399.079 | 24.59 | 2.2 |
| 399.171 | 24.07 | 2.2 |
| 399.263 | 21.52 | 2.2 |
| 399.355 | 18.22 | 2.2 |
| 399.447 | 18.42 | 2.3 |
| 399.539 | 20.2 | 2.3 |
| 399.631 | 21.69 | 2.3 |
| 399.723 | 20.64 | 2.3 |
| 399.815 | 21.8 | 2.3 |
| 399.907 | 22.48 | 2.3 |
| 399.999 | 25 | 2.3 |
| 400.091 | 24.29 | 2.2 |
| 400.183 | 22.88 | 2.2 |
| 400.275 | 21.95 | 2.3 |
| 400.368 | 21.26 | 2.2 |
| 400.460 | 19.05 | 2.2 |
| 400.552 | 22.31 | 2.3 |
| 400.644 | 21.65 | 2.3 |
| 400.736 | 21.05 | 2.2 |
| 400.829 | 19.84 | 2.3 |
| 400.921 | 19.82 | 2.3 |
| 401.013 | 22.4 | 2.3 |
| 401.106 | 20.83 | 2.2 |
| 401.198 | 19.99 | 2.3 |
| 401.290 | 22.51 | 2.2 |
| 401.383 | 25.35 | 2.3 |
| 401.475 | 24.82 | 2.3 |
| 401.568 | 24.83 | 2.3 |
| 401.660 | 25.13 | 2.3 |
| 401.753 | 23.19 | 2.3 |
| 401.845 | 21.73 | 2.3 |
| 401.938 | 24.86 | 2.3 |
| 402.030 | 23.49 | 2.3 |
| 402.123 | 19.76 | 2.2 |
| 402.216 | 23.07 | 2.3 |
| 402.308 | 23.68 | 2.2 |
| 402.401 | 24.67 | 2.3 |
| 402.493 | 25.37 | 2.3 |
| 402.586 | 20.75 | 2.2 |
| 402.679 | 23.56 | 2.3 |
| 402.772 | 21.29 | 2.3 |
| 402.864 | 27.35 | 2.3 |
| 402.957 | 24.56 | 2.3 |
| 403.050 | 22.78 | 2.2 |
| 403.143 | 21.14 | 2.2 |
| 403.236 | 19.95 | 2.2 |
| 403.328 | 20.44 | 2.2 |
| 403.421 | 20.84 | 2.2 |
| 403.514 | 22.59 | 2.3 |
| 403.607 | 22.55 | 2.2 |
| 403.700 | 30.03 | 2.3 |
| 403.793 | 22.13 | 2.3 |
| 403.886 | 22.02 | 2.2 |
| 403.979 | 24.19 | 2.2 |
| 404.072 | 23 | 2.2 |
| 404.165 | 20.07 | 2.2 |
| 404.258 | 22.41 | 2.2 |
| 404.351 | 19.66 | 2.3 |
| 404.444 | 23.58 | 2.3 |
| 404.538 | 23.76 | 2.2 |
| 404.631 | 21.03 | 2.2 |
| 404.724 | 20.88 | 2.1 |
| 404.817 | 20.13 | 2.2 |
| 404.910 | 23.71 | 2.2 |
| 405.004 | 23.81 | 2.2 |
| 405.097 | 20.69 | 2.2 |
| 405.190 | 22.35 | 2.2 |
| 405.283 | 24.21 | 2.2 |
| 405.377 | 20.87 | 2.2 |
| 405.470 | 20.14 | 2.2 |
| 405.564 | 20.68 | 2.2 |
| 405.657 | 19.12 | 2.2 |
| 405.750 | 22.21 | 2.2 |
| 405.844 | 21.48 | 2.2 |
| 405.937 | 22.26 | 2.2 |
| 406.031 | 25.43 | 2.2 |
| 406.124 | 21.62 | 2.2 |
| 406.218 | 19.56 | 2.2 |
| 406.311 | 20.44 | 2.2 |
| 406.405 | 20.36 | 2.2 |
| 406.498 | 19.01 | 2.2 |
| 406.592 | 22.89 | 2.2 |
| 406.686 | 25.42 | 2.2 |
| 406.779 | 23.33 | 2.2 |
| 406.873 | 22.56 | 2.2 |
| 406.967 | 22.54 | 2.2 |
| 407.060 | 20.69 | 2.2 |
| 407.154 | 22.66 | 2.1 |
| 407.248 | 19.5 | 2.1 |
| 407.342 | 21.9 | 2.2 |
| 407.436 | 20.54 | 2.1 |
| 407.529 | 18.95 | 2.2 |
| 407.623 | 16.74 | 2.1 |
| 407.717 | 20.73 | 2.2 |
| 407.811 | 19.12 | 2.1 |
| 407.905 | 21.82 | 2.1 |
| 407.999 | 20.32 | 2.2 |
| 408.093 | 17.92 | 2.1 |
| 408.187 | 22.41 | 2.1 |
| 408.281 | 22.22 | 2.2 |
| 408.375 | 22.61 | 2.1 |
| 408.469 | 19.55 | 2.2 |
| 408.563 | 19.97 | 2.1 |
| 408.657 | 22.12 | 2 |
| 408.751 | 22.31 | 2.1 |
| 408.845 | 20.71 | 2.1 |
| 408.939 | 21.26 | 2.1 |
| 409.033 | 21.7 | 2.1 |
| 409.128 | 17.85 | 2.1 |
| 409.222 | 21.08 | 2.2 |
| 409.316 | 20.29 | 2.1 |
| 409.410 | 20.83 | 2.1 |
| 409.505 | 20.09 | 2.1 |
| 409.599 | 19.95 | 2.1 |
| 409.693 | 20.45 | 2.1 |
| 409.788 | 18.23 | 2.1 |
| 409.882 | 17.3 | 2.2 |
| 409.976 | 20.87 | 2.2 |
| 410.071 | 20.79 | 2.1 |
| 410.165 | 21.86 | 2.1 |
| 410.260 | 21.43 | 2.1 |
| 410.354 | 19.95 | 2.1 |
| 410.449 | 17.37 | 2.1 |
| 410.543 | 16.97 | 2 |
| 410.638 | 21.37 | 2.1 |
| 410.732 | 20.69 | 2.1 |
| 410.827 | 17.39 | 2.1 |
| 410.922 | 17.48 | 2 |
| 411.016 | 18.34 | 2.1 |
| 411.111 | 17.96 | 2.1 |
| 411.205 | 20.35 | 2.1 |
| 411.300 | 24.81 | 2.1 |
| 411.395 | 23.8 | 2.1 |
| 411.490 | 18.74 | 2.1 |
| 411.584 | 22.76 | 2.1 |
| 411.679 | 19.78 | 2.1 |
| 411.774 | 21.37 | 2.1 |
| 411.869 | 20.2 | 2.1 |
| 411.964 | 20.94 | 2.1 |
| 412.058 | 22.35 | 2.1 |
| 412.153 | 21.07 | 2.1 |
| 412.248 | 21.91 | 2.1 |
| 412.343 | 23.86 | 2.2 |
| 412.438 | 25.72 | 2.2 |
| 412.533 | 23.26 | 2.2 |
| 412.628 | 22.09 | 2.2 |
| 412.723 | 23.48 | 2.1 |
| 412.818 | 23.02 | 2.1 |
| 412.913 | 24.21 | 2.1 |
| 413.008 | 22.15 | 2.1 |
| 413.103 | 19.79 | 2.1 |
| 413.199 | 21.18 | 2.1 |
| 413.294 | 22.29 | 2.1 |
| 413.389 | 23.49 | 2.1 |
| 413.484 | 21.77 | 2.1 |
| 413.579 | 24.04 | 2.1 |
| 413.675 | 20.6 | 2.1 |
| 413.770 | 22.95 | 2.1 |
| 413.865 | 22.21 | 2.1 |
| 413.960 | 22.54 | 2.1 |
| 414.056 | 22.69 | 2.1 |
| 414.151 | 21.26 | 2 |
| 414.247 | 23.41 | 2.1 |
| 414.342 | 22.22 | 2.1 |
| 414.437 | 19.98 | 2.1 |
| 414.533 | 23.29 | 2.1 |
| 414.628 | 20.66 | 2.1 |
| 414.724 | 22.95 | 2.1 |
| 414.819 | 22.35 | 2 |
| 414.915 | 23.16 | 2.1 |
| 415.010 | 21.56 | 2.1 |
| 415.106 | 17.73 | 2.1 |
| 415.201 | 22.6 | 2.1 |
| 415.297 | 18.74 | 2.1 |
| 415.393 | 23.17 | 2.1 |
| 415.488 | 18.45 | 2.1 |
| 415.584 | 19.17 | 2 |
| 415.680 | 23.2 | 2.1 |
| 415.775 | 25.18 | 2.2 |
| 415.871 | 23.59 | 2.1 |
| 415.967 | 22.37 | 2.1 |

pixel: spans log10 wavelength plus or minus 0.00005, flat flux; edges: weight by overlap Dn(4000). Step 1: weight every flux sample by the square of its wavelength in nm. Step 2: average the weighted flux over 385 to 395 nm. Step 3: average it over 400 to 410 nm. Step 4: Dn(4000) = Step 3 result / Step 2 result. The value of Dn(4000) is 1.3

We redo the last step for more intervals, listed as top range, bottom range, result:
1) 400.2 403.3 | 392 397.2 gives 1.39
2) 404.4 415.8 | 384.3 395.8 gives 1.29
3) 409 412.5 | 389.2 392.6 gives 1.18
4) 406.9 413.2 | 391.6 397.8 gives 1.34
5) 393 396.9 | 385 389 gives 0.93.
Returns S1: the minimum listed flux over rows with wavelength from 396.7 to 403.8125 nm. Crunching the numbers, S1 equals 10.31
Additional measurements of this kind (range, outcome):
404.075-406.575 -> 19.01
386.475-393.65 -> 10.85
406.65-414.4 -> 16.74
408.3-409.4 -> 17.85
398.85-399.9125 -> 18.22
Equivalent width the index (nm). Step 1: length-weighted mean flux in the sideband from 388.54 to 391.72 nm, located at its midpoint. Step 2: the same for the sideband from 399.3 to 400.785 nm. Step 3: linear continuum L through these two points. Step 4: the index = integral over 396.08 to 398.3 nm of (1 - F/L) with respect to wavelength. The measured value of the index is 0.58 nm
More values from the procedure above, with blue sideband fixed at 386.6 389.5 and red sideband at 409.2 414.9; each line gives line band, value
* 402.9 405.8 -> -0.29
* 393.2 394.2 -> 0.17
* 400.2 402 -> -0.24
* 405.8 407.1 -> -0.10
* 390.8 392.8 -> -0.20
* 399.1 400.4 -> -0.16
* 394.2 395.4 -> -0.02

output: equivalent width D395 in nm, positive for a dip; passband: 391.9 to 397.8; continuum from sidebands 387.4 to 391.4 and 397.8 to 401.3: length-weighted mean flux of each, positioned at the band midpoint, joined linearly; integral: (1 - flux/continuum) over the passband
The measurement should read 0.860 nm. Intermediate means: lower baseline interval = 17.5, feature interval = 16.6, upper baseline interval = 21.2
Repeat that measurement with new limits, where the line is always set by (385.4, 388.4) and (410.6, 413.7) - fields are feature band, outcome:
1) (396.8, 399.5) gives 0.26 nm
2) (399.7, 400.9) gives -0.09 nm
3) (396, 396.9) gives 0.26 nm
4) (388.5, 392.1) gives 0.15 nm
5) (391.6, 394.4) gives 0.34 nm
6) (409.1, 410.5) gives 0.09 nm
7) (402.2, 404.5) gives -0.24 nm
